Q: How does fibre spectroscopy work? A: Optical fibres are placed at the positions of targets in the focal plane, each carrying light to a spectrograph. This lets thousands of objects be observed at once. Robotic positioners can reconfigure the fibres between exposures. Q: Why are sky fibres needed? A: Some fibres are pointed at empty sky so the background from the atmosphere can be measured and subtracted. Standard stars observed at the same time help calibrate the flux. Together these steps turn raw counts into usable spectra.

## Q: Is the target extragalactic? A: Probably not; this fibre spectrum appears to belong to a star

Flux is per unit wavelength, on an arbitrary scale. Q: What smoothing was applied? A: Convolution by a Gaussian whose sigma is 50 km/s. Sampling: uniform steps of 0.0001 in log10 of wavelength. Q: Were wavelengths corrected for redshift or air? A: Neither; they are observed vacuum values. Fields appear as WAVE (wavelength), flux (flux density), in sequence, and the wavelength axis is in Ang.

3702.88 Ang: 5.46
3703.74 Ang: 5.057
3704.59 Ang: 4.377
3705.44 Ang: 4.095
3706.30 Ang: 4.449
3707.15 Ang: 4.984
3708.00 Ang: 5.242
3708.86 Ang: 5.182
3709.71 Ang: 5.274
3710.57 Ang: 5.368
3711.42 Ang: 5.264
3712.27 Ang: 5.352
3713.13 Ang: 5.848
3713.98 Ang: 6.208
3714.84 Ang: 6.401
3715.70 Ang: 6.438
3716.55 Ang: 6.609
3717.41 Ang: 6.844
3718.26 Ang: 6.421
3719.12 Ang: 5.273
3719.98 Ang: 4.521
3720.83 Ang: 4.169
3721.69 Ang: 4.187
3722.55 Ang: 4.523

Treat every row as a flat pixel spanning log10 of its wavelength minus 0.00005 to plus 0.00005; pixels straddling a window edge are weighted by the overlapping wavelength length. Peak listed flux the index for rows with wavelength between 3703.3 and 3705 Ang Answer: 5.057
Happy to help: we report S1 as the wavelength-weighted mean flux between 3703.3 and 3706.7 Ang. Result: 4.49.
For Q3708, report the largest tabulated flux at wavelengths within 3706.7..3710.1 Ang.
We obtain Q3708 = 5.274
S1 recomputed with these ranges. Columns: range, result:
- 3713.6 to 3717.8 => 6.49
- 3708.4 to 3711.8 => 5.27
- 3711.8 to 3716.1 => 6.03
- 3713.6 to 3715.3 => 6.28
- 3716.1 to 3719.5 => 6.31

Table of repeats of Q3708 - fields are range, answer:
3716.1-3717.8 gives 6.844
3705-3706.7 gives 4.449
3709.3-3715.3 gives 6.401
